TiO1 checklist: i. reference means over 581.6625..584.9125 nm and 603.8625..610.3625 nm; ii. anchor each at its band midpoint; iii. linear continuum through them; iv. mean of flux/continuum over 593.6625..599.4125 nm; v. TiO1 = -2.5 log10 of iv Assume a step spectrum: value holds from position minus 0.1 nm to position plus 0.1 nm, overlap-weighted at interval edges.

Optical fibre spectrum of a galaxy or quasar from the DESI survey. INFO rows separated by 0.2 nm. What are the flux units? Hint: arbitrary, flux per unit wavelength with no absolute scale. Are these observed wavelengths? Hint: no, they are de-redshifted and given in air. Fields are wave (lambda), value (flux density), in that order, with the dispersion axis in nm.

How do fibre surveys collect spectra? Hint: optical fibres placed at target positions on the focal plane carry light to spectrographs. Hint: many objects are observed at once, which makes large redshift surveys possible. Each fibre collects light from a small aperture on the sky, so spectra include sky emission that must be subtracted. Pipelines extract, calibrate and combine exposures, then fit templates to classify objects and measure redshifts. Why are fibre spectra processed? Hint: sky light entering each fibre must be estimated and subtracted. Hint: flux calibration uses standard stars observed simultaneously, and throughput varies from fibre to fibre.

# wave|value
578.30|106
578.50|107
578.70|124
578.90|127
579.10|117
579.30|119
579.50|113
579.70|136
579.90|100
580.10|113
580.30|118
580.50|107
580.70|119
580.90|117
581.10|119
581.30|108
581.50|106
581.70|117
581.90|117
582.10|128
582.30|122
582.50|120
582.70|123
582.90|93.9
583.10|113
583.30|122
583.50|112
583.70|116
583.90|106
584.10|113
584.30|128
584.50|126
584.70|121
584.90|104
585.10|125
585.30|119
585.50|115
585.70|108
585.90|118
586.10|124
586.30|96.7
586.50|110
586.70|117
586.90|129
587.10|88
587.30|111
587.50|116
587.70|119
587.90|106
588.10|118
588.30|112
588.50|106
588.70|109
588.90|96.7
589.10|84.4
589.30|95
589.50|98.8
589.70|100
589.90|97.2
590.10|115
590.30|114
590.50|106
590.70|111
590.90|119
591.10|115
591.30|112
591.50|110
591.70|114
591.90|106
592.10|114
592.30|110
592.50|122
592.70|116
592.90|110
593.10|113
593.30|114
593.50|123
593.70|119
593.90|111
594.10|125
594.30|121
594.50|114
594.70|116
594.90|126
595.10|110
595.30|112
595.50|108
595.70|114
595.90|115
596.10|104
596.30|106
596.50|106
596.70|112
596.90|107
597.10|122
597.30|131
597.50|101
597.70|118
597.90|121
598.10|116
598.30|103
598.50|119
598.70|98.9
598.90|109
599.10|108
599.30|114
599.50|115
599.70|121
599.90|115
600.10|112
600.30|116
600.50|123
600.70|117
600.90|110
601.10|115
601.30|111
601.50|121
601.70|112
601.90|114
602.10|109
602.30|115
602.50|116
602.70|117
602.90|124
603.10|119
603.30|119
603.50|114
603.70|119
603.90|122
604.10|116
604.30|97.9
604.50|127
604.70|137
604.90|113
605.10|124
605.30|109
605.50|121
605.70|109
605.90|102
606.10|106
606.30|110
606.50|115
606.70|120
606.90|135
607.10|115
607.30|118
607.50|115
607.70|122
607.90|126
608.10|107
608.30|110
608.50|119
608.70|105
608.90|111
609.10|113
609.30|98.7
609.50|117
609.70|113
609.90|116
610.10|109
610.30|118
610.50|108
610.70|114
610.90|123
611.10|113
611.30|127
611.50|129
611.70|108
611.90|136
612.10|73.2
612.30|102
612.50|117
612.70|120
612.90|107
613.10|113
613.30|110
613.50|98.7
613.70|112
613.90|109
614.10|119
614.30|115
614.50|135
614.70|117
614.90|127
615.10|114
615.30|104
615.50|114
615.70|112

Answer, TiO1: 0.02 mag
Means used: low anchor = 117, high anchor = 115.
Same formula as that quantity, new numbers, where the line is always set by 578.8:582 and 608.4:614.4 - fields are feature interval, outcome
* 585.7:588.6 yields 0.03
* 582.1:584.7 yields -0.01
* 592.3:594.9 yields -0.03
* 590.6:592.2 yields 0.02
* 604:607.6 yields -0.03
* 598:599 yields 0.05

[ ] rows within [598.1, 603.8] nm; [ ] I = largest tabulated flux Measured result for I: 124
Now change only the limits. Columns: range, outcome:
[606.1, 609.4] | 135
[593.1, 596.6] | 126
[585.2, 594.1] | 129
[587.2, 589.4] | 119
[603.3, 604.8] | 137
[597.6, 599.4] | 121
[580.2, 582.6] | 128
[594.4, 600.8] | 131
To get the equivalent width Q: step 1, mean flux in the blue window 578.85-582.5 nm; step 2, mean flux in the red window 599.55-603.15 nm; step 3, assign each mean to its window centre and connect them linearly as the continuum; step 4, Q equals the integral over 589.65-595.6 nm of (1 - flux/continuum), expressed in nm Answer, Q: 0.14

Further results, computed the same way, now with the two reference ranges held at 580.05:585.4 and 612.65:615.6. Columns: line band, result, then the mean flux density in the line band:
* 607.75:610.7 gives 0.05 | 112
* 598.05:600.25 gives 0.06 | 112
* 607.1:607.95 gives -0.03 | 119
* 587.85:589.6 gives 0.20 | 103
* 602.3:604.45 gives -0.03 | 117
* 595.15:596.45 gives 0.06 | 110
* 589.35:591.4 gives 0.13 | 108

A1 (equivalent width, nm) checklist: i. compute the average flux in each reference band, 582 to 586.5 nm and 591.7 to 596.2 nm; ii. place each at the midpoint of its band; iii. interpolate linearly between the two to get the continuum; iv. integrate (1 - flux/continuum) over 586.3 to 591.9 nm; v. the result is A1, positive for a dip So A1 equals 0.34 nm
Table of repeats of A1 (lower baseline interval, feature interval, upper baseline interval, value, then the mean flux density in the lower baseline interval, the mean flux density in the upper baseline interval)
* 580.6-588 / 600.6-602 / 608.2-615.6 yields 0.00 nm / 115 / 113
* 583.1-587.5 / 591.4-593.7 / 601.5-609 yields 0.02 nm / 115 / 116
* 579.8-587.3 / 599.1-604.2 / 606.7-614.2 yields -0.09 nm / 115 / 114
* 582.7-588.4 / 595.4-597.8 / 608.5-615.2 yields 0.04 nm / 114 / 114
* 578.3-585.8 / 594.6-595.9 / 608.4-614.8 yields 0.00 nm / 116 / 113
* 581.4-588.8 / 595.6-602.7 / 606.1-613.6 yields 0.04 nm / 114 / 114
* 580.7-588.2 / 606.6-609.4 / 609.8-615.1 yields -0.02 nm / 115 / 114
